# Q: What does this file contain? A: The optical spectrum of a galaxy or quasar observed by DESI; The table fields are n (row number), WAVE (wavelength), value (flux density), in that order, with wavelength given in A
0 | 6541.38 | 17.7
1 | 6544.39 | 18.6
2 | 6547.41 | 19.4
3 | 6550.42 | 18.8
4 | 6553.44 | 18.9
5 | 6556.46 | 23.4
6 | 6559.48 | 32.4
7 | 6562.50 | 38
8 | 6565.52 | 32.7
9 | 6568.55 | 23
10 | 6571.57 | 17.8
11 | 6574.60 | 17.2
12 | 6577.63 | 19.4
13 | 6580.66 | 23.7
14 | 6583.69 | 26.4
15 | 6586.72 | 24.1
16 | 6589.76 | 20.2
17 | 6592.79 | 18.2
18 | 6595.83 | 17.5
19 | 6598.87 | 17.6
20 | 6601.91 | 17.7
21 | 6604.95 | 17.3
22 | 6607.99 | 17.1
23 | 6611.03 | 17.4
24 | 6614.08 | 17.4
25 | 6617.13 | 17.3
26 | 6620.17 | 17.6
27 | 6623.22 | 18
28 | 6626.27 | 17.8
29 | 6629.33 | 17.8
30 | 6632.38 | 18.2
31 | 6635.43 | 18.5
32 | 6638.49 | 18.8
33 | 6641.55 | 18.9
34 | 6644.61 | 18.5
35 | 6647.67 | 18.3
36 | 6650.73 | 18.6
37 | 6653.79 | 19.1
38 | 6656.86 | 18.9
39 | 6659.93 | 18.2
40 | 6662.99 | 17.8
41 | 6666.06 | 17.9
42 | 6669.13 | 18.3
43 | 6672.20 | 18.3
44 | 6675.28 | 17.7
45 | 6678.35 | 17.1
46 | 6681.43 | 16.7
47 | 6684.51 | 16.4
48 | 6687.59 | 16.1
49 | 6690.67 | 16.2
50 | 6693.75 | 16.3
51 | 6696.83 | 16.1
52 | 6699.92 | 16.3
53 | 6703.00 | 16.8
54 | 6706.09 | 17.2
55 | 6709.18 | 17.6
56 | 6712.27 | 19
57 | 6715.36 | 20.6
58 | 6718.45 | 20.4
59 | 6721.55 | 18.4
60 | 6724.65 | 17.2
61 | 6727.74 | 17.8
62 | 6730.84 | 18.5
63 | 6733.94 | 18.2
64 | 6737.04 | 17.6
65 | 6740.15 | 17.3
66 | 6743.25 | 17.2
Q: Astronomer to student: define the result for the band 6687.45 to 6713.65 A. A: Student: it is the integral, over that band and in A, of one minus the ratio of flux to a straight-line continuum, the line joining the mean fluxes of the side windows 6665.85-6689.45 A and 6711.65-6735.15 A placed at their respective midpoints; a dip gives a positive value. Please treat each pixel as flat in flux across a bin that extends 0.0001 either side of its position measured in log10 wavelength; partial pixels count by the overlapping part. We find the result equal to 1.7 A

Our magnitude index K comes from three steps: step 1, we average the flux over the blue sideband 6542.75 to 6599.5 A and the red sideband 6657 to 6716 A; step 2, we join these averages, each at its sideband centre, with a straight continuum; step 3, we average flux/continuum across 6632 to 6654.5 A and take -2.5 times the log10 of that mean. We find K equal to 0.040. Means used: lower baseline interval 22.6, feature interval 18.6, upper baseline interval 17.4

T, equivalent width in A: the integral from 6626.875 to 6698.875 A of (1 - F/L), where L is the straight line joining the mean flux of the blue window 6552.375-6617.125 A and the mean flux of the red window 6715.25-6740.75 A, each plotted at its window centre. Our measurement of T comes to 7.7 A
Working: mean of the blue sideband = 21.7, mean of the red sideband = 18.4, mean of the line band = 17.8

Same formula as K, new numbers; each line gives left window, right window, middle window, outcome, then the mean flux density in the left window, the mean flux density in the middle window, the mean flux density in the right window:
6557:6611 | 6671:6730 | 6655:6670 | 0.05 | 22.2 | 18.2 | 17.5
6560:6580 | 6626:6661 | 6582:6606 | 0.15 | 25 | 19.9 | 18.5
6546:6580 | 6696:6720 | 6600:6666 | 0.16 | 23.7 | 18.1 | 18.1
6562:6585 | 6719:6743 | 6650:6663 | 0.13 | 24.2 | 18.6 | 17.9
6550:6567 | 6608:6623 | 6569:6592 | 0.12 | 27.9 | 21.2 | 17.4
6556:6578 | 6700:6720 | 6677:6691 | 0.20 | 25.9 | 16.5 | 18.4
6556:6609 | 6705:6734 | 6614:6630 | 0.20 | 22.4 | 17.7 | 18.5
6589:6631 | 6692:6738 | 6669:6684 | 0.02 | 17.7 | 17.5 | 17.9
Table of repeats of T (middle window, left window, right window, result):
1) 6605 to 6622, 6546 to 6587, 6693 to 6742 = 3.6 A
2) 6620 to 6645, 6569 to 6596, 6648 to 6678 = 1.2 A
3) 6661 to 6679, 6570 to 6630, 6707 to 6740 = 0.7 A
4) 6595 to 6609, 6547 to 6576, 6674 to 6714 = 2.9 A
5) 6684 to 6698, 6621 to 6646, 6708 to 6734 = 1.8 A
